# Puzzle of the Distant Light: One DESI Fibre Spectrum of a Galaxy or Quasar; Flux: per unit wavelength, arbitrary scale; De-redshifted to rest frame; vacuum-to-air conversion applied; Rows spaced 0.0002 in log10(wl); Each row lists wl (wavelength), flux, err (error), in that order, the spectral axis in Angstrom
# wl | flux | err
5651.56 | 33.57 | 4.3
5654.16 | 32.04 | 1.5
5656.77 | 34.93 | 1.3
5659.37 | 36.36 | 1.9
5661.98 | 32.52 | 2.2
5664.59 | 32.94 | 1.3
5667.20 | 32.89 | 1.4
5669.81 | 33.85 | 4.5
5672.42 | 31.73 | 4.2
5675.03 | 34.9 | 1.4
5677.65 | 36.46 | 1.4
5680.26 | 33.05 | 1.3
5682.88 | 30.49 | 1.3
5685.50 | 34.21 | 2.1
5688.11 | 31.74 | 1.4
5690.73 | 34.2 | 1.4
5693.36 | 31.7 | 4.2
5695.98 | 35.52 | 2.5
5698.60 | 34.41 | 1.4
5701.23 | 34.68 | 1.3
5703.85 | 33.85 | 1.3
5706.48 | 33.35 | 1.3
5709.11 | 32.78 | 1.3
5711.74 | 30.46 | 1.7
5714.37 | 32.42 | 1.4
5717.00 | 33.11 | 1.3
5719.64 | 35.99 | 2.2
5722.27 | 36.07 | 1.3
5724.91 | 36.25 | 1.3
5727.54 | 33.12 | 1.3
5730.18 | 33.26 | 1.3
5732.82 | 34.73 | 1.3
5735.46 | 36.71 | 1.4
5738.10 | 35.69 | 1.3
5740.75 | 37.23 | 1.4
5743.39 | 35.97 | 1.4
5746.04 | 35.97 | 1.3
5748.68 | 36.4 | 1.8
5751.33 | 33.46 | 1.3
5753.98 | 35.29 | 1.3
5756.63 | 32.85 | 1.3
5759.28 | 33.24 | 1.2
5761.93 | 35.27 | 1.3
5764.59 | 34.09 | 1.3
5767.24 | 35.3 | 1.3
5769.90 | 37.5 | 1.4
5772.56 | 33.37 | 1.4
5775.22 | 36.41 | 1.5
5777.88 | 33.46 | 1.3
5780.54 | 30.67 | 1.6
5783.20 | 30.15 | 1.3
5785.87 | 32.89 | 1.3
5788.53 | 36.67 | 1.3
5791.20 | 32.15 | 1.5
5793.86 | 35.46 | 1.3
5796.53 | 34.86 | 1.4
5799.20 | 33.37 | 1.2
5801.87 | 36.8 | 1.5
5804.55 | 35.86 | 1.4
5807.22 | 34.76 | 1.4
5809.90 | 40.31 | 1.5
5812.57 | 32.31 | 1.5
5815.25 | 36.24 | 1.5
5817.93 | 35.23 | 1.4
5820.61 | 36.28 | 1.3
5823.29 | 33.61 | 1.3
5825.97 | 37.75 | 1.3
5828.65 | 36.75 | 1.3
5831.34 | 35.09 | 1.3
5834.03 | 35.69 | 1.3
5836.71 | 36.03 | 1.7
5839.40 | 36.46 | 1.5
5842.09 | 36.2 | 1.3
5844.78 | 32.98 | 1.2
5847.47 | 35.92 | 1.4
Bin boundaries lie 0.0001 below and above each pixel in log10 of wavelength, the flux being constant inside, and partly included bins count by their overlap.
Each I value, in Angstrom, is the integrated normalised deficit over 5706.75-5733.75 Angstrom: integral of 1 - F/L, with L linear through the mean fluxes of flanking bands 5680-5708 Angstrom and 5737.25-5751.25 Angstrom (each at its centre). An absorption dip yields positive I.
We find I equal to 0.76 Angstrom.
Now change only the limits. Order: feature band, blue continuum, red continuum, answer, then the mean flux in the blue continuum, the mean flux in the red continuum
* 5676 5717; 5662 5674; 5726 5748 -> 0.7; 32.9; 35.4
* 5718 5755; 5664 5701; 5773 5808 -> -1.8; 33.5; 34.1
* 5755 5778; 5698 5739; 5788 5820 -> 0.1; 34.2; 35.3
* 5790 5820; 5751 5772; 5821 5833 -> 0.1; 34.6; 35.8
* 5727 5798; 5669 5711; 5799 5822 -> 0.7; 33.5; 35.8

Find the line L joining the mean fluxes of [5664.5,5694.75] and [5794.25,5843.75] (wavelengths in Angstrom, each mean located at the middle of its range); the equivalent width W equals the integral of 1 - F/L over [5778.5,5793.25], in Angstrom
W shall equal 1.0 Angstrom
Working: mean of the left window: 33.2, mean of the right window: 35.7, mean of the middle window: 32.7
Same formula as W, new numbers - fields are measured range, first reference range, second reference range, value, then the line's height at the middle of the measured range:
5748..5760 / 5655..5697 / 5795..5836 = 0.19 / 34.7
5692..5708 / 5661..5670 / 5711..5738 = -0.06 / 33.8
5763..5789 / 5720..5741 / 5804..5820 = 1.18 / 35.6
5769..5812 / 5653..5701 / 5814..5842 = 0.91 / 35.3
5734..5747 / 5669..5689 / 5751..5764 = -0.92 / 33.9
